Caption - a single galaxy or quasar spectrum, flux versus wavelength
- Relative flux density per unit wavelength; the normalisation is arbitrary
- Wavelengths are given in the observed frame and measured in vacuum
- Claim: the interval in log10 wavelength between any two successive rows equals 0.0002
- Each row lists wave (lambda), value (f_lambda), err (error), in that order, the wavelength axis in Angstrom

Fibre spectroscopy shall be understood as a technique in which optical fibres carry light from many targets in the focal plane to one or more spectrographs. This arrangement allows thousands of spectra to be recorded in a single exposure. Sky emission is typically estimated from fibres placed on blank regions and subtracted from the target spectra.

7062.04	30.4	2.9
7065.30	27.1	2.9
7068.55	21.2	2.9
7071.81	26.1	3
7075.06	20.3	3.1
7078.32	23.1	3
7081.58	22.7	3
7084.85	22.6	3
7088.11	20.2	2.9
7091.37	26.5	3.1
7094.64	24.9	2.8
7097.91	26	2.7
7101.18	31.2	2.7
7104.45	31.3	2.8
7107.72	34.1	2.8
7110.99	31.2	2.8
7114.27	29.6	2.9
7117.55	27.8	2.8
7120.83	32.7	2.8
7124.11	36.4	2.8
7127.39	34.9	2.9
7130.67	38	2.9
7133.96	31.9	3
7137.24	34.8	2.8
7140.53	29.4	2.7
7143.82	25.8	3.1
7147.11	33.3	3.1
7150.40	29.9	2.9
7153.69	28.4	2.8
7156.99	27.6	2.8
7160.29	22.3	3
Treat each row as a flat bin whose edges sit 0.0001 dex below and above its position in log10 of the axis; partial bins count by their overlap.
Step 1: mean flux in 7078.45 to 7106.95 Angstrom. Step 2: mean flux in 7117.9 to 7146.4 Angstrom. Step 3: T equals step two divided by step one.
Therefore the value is 1.27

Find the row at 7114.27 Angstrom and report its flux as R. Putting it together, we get 29.6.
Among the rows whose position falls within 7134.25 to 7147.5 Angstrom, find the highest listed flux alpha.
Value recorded 34.8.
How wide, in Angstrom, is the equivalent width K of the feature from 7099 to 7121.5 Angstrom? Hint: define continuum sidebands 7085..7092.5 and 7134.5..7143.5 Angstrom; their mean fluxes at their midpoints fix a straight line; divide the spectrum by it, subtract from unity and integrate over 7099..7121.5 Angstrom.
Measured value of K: -3.8 Angstrom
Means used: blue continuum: 23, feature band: 30.9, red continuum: 31.2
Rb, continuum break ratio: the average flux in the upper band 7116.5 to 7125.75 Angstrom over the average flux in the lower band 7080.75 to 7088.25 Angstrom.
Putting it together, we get 1.5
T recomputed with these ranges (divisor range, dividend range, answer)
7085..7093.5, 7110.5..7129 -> 1.38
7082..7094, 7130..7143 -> 1.41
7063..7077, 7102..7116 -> 1.31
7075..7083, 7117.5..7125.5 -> 1.48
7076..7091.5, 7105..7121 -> 1.37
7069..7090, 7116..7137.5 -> 1.50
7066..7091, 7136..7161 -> 1.28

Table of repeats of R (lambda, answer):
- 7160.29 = 22.3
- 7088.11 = 20.2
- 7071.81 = 26.1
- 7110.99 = 31.2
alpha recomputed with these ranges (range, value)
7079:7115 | 34.1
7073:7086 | 23.1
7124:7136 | 38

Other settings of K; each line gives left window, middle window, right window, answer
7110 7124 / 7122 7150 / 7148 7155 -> -2.5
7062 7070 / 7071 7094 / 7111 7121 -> 3.3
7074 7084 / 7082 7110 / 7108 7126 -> -0.4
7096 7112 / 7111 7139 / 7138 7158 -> -2.9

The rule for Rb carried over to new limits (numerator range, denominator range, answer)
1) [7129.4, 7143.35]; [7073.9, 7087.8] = 1.49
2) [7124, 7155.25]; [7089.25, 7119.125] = 1.11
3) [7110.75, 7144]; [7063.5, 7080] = 1.37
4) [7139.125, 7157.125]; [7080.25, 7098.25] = 1.23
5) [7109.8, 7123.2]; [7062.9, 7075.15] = 1.25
